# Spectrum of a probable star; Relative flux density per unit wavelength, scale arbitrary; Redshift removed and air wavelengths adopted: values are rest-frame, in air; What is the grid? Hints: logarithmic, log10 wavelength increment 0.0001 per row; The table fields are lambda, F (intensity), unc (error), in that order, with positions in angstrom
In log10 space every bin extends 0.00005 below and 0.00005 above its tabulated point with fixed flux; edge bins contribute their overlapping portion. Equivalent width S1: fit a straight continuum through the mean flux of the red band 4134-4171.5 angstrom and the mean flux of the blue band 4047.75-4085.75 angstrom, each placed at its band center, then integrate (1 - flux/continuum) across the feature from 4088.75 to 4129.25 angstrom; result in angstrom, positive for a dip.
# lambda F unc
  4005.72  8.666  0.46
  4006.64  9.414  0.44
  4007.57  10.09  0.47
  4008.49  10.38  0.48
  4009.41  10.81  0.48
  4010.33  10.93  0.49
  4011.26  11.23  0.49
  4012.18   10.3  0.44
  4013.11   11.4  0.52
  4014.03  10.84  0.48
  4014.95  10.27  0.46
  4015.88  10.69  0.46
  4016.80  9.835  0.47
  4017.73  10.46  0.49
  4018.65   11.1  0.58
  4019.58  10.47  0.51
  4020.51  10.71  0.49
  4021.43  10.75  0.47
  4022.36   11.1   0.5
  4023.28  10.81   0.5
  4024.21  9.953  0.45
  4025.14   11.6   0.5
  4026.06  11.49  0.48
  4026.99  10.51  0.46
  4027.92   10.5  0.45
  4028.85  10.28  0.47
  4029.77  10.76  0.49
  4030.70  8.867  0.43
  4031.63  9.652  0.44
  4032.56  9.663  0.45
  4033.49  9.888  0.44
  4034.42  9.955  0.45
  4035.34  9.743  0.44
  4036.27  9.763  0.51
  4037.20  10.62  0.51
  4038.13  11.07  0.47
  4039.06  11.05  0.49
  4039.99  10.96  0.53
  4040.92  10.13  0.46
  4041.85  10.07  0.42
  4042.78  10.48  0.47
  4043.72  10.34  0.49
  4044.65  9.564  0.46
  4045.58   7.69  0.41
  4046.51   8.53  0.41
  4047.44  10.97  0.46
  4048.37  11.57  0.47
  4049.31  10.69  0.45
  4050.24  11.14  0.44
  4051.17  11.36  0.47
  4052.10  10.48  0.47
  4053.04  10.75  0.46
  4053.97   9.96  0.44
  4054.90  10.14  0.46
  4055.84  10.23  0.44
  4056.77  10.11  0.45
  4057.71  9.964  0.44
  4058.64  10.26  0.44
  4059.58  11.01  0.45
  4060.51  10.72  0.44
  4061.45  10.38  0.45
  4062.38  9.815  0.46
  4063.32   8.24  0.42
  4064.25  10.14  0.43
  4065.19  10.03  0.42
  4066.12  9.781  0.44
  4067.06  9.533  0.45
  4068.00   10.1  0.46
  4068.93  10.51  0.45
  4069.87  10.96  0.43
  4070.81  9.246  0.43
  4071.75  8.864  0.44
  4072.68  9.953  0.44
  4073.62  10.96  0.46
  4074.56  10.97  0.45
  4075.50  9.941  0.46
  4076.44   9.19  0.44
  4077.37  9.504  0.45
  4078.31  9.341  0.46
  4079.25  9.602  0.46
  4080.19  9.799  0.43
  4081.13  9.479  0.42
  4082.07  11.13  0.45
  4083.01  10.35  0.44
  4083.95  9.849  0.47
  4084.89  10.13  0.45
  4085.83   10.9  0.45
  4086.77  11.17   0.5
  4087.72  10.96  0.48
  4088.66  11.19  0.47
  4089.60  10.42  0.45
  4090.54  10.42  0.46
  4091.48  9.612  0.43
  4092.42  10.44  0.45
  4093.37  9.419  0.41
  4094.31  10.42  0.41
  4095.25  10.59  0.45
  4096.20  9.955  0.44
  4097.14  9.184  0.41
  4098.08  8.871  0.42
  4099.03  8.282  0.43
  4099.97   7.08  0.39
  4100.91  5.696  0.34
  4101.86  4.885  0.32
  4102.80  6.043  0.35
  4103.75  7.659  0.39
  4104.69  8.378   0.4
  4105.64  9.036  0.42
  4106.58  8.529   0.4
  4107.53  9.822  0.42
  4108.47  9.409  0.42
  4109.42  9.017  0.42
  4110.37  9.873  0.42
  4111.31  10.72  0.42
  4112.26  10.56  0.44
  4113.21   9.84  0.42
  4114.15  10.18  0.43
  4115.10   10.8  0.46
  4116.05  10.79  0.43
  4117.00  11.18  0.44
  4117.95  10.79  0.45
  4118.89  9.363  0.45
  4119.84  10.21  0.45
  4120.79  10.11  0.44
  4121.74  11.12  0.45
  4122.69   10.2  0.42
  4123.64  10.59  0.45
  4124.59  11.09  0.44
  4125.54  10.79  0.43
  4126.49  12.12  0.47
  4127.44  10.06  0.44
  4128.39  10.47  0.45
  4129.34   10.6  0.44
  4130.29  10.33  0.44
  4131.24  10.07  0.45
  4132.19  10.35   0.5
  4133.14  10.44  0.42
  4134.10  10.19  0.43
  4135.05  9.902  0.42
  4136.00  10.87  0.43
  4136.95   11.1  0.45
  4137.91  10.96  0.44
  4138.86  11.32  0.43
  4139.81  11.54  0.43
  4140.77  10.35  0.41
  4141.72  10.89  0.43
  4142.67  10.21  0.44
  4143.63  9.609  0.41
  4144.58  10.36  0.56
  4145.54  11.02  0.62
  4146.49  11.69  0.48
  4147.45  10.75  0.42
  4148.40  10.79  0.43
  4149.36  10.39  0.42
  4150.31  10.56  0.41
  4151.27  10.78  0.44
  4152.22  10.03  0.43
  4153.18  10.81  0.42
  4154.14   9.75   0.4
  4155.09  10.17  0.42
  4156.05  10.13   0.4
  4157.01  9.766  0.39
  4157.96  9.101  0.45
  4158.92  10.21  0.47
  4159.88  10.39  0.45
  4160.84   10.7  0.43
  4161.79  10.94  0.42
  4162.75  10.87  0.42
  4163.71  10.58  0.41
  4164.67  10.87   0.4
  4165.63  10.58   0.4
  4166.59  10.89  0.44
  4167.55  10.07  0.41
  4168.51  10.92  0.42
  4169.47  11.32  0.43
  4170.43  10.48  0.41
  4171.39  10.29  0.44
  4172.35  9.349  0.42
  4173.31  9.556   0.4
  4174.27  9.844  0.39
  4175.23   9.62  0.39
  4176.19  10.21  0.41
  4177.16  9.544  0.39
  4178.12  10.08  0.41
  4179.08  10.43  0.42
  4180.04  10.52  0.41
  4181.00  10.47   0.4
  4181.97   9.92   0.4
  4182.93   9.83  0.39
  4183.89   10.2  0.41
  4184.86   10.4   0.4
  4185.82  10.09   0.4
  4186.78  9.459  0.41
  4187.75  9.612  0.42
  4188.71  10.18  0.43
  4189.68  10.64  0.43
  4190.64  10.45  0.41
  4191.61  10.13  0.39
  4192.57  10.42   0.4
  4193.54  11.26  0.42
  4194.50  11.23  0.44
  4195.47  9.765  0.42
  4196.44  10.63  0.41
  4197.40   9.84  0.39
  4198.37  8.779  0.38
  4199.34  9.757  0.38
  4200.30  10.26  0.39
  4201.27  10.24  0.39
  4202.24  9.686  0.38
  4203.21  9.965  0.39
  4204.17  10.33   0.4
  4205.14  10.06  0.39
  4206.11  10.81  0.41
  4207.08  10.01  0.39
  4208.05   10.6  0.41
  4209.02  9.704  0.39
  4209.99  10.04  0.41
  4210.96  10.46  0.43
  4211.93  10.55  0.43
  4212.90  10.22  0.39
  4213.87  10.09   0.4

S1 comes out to 2.8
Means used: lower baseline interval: 10.2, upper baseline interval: 10.6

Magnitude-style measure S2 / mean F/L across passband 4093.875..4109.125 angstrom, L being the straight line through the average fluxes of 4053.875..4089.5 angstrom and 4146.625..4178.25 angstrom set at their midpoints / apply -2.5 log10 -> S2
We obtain 0.214 mag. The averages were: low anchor 10.1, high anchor 10.3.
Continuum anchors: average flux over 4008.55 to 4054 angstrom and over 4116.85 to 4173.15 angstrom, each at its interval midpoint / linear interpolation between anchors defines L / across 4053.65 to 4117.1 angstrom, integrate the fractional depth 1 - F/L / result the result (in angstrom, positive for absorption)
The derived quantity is 4.6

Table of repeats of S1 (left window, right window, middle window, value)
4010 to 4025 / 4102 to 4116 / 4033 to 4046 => 0.3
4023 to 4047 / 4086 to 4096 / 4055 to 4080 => 0.8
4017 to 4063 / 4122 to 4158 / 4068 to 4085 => 0.7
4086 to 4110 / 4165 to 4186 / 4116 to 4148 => -3.5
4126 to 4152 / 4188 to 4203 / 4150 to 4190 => 0.6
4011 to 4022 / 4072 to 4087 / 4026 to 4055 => 0.5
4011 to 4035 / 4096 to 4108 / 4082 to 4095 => -3.2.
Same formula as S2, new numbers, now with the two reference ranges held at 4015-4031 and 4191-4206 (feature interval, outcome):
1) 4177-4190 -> 0.01 mag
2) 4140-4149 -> -0.04 mag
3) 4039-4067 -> 0.03 mag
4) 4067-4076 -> 0.04 mag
